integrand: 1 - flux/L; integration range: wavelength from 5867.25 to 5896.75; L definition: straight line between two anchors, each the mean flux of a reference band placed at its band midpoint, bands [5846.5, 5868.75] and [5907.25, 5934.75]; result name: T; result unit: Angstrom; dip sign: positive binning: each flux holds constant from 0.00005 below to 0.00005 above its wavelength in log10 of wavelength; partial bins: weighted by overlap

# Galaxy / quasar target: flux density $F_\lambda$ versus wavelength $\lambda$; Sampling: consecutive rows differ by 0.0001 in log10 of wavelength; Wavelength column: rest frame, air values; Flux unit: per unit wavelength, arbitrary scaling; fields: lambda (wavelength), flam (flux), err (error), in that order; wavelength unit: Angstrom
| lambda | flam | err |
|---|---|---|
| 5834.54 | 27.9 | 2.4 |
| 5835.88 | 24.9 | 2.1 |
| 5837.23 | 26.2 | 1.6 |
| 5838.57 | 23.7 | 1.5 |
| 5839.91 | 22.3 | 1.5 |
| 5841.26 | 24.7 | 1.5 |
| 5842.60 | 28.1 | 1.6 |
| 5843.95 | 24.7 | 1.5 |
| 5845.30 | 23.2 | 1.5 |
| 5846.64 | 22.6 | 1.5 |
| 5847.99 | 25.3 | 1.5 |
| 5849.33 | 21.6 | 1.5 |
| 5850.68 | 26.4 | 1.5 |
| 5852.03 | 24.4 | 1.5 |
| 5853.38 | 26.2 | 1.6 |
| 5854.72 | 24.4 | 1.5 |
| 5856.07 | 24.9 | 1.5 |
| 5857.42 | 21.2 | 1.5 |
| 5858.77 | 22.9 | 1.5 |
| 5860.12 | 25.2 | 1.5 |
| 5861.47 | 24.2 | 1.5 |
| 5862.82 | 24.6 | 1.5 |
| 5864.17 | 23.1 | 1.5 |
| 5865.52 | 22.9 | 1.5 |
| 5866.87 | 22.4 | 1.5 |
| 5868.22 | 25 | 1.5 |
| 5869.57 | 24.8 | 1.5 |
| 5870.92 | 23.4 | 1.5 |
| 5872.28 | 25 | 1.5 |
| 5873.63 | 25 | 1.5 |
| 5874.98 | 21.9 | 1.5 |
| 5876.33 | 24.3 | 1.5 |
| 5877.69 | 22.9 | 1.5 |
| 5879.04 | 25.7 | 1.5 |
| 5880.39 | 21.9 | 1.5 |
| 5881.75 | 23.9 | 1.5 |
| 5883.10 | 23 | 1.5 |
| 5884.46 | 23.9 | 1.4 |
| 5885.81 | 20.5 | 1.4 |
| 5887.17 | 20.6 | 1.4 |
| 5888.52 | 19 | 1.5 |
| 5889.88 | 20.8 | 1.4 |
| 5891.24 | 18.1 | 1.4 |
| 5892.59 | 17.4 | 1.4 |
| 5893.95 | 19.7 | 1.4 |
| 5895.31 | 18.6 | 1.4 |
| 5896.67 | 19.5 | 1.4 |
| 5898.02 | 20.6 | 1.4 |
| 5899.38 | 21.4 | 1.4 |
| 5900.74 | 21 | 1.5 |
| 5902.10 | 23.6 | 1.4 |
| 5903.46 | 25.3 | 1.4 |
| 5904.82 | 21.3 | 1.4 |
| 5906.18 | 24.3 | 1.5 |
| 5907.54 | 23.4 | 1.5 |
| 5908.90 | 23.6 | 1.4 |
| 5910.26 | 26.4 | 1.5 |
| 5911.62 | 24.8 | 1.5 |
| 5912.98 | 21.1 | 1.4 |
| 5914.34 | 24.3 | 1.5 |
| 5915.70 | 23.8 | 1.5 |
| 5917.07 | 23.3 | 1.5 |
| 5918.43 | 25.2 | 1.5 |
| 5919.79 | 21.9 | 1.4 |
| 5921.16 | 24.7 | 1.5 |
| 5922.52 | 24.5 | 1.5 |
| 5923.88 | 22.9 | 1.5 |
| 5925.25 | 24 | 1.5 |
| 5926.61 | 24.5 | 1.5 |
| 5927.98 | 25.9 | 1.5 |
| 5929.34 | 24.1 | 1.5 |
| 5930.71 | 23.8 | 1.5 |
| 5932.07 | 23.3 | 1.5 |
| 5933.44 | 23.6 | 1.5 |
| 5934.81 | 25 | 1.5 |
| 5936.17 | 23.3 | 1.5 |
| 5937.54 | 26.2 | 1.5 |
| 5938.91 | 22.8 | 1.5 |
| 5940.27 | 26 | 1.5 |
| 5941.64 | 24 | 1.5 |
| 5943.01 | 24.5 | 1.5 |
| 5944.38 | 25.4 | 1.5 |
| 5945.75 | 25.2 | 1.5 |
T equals 2.3 Angstrom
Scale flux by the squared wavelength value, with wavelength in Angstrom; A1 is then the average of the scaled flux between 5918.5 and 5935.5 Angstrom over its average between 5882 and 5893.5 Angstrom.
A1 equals 1.19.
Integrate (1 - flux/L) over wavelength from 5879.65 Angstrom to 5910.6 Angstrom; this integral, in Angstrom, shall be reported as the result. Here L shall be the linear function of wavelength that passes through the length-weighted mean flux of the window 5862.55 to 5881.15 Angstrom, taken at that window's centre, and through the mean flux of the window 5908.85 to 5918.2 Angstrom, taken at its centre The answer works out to 3.0 Angstrom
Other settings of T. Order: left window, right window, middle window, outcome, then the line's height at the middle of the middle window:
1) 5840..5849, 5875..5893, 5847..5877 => -1.0 Angstrom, 23.3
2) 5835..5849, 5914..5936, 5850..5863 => 0.0 Angstrom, 24.5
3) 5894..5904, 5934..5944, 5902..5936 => -1.6 Angstrom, 22.9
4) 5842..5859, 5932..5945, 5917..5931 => 0.2 Angstrom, 24.4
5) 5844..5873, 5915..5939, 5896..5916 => 0.9 Angstrom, 24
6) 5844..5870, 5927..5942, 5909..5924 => 0.2 Angstrom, 24.3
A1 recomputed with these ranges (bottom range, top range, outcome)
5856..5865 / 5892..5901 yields 0.84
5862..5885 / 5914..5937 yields 1.03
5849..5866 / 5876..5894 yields 0.90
